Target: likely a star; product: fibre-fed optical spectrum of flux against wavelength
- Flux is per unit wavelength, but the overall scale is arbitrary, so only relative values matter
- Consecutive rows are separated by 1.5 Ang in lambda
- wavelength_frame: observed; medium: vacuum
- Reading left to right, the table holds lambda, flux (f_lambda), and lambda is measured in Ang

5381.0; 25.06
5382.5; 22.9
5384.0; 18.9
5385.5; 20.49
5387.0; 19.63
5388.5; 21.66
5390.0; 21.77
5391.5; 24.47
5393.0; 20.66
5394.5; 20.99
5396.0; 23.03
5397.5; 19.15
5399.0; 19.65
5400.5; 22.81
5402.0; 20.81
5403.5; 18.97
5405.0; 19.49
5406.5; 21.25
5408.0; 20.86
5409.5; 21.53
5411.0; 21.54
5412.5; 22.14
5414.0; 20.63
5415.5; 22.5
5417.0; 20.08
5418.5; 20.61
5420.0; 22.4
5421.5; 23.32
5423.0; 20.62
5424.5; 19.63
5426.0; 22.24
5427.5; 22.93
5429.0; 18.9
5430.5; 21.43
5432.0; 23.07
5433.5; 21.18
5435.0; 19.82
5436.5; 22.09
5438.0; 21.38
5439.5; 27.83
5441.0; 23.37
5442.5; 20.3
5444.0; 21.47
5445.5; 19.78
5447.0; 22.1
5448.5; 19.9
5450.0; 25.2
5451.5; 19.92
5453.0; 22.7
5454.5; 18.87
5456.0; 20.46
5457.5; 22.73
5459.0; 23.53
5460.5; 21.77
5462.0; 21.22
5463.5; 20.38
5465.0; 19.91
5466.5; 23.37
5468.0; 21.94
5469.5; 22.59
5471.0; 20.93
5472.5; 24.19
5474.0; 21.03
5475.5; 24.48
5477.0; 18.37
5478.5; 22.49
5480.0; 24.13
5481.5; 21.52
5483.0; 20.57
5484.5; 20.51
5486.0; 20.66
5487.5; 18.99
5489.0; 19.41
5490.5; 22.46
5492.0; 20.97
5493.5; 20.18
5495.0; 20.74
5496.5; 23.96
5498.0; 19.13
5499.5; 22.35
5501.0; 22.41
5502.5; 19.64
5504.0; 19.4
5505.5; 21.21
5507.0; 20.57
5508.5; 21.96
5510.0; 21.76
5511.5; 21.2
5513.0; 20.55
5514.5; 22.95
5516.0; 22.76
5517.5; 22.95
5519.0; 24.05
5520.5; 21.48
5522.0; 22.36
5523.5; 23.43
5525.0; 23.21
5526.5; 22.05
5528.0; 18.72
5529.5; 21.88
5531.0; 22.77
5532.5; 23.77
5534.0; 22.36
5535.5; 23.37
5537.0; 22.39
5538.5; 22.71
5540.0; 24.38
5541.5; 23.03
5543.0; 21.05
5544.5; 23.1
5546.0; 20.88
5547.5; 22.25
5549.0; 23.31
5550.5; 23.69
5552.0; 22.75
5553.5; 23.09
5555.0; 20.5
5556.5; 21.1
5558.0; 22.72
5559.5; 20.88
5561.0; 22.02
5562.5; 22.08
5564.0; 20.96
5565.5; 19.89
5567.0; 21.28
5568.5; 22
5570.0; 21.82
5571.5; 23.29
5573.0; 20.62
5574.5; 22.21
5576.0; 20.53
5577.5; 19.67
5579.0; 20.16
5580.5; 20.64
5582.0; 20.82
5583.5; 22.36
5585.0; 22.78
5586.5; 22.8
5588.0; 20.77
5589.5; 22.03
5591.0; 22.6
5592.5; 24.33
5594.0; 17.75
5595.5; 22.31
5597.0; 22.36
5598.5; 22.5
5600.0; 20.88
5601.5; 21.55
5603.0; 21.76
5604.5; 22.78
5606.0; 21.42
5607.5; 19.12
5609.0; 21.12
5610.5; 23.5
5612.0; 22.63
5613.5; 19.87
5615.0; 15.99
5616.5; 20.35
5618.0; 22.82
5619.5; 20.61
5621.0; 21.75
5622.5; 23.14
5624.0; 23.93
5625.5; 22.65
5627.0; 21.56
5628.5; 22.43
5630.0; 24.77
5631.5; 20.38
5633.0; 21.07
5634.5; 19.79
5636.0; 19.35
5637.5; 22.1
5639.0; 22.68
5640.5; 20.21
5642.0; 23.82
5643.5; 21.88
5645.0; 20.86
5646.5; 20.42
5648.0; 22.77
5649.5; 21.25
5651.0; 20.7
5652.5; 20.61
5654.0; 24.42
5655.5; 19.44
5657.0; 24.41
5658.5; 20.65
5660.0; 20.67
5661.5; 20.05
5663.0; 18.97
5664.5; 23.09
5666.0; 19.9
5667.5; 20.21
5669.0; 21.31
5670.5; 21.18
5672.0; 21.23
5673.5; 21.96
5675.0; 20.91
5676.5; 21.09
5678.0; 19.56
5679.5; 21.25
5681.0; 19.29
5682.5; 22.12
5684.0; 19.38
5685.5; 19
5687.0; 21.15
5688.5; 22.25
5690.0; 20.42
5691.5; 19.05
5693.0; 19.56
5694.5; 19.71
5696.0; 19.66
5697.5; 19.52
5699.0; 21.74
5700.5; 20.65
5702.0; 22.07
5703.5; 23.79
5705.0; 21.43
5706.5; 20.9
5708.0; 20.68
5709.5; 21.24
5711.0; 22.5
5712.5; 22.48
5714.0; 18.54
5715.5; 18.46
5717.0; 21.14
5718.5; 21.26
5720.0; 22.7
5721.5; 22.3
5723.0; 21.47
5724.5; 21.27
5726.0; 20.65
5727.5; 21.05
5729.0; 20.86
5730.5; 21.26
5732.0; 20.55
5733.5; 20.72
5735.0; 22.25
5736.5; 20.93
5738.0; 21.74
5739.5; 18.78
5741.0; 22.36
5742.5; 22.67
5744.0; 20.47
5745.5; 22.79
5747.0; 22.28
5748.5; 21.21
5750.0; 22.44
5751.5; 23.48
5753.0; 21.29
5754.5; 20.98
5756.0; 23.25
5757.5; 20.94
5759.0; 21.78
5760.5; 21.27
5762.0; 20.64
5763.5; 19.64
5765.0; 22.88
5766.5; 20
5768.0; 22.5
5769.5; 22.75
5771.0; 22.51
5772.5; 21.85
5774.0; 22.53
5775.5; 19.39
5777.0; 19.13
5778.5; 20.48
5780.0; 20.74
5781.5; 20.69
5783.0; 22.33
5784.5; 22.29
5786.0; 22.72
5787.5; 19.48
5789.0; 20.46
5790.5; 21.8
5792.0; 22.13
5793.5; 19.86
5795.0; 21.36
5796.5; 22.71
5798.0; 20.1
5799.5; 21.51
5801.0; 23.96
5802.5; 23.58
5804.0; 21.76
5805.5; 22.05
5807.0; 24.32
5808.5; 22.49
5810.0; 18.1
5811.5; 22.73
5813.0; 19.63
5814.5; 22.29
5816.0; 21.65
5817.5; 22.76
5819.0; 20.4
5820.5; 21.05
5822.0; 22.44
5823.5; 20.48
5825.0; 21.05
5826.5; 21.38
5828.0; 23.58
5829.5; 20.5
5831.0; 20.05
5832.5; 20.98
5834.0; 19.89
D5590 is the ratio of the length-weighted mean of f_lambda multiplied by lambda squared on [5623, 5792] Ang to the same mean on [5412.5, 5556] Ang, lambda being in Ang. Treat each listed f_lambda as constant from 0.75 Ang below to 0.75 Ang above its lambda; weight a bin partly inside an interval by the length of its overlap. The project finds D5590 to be 1.06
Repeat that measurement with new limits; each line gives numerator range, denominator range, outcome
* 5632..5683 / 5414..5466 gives 1.06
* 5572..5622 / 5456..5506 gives 1.04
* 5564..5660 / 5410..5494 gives 1.06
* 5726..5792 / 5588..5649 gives 1.04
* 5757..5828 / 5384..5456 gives 1.15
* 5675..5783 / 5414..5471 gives 1.08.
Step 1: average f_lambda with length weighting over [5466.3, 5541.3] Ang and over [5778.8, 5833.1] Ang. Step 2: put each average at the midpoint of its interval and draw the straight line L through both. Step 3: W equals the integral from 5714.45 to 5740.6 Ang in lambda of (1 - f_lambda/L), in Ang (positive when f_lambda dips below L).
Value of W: 0.7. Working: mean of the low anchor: 21.8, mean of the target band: 21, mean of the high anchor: 21.5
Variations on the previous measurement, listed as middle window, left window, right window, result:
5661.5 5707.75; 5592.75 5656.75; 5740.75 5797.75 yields 1.7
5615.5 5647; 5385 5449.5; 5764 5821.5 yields -0.3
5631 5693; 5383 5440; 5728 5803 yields 1.3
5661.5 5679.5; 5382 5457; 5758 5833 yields 0.5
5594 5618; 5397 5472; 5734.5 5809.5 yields 0.4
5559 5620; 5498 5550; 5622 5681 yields 1.1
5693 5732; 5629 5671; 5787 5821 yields 0.7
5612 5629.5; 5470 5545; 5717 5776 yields 0.2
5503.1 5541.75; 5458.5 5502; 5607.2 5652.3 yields -1.2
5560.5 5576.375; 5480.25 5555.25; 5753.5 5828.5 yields 0.2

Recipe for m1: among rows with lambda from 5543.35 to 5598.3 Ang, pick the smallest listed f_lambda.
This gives 17.75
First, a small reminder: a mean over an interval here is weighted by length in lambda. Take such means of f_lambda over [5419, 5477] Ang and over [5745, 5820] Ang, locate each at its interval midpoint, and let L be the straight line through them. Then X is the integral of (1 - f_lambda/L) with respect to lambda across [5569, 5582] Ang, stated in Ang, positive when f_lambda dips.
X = 0.3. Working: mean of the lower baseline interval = 21.8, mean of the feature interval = 21.1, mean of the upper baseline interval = 21.6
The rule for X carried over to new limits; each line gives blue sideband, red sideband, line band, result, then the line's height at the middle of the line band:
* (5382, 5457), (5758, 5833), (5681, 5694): 0.7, 21.4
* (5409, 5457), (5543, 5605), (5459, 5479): -0.2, 21.6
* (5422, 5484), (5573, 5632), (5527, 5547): -0.6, 21.6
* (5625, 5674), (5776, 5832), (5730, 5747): 0.1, 21.4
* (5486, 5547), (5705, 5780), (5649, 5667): 0.3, 21.5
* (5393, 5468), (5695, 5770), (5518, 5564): -2.1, 21.4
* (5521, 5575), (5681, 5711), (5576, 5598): 0.3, 21.8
